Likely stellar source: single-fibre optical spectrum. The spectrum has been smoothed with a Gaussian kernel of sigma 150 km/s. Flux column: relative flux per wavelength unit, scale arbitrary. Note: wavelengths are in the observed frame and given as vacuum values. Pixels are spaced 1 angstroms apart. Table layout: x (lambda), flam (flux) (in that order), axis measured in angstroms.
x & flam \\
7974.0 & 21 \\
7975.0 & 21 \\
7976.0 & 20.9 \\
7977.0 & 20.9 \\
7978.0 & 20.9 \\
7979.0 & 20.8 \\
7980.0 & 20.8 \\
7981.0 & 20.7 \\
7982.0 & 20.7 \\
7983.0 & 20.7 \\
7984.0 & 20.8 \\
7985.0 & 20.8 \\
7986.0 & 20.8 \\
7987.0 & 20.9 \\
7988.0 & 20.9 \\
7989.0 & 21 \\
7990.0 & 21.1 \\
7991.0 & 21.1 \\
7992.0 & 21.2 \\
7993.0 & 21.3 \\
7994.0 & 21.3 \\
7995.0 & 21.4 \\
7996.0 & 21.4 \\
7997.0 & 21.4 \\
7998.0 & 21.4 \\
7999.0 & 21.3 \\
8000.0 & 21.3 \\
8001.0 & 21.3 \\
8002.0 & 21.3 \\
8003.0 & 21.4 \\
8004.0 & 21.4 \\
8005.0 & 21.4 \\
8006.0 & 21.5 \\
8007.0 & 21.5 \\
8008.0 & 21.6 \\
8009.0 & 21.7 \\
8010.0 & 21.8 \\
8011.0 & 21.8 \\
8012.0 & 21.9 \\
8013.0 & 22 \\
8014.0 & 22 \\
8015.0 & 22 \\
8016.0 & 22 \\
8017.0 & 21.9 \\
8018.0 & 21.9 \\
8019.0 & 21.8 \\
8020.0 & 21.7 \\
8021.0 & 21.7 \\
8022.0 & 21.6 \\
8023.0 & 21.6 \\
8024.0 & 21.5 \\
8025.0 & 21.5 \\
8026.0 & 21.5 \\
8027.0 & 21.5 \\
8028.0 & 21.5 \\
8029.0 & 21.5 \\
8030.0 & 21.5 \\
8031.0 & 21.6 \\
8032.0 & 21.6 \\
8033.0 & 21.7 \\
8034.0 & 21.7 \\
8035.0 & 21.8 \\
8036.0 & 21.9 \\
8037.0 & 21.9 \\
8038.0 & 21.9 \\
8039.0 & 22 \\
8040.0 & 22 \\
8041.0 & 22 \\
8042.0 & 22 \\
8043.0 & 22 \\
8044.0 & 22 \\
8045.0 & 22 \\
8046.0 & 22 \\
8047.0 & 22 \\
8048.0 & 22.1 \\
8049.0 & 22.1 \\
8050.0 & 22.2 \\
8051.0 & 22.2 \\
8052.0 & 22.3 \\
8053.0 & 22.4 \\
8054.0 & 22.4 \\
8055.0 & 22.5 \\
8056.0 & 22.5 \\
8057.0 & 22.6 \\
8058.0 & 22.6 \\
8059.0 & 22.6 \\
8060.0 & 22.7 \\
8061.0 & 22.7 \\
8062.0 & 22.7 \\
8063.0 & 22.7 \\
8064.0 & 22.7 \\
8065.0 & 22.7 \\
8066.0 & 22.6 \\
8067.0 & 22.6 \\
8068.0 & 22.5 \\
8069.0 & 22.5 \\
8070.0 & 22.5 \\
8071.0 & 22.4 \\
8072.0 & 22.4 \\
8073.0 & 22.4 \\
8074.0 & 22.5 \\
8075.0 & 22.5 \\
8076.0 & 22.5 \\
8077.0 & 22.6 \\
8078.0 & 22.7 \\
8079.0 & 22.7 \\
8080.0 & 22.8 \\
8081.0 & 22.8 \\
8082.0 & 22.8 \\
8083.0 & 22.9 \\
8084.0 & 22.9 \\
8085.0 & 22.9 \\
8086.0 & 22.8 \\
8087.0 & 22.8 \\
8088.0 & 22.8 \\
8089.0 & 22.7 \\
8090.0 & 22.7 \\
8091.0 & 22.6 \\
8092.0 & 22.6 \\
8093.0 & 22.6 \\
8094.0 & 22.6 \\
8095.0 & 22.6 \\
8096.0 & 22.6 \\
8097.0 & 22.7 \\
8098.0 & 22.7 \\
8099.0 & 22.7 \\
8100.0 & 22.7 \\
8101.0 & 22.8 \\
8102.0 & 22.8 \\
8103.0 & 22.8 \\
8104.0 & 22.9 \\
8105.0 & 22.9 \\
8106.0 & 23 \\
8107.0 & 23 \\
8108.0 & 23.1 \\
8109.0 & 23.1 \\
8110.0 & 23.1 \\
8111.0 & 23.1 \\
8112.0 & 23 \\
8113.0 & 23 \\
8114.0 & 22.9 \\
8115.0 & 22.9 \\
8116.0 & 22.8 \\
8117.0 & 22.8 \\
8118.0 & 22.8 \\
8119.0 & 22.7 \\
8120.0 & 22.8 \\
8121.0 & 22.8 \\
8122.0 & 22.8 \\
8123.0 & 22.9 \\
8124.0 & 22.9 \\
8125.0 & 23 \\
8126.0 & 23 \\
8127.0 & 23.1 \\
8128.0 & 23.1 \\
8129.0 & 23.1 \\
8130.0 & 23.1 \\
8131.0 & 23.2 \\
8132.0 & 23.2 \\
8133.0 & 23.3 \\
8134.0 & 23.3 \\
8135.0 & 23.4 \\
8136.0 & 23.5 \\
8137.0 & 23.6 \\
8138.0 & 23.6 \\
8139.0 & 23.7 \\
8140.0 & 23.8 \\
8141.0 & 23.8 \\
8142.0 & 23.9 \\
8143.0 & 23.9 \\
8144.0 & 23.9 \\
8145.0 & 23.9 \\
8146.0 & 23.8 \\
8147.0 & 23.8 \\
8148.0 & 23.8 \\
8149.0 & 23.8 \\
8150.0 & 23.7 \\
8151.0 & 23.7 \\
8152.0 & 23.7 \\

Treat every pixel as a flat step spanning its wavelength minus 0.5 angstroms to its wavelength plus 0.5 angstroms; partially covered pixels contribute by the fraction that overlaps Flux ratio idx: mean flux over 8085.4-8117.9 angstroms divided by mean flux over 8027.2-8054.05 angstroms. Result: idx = 1.04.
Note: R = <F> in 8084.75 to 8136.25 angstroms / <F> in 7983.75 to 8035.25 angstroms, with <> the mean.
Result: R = 1.07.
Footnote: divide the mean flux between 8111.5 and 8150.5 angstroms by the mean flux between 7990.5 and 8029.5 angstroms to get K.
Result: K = 1.08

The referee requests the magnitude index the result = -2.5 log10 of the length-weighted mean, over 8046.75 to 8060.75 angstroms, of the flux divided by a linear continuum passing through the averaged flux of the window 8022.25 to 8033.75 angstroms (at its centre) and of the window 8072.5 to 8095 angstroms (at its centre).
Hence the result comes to -0.02 mag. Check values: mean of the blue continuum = 21.6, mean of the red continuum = 22.7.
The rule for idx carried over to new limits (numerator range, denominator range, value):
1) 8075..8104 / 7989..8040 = 1.05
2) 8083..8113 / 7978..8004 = 1.08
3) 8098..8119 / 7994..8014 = 1.06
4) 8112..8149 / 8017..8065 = 1.06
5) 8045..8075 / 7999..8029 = 1.04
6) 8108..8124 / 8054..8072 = 1.01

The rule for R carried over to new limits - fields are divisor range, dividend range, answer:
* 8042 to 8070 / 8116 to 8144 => 1.04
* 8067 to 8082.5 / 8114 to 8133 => 1.02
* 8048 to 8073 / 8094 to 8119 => 1.02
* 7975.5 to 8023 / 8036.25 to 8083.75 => 1.05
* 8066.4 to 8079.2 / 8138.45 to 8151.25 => 1.06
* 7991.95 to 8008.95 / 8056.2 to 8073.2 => 1.06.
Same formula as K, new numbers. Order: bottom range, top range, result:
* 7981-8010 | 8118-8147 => 1.10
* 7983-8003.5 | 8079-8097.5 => 1.07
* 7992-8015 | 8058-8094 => 1.05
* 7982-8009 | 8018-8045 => 1.02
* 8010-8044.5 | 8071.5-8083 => 1.04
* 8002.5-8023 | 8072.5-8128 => 1.05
